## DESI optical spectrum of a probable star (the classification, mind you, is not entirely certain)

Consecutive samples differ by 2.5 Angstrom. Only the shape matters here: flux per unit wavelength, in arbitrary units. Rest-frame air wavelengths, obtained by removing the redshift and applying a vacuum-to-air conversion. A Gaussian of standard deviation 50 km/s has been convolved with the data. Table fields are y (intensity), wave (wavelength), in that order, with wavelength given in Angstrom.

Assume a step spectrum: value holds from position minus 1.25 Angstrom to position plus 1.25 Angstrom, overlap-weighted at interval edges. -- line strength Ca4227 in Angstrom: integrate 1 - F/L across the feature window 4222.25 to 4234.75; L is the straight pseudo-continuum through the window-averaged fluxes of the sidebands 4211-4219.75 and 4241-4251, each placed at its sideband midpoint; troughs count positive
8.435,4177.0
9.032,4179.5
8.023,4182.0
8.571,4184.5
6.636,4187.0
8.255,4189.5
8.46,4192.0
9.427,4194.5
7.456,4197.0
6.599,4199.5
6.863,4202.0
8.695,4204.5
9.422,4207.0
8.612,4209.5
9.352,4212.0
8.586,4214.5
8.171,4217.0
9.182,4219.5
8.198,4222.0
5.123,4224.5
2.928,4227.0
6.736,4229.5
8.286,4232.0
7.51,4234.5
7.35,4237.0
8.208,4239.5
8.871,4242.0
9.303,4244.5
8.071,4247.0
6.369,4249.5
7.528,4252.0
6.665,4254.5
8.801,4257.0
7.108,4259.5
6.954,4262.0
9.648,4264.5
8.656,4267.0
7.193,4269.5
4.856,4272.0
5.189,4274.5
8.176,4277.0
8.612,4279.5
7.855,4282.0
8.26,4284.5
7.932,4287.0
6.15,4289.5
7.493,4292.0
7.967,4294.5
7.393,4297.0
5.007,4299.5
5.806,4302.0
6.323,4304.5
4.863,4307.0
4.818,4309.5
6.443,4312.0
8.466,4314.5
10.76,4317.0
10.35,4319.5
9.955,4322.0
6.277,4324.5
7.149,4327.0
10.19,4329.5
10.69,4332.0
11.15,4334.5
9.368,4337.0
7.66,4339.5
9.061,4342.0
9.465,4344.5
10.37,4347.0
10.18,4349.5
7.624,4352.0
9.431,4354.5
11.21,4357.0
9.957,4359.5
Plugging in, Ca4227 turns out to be 3.4 Angstrom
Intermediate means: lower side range 8.77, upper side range 8.12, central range 6.17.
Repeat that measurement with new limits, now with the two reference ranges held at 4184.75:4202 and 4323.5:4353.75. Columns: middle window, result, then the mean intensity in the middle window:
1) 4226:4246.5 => 1.8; 7.48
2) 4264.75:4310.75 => 9.4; 6.87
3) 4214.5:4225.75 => 0.4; 7.77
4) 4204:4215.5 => -1.5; 8.96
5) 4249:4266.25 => 1.5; 7.67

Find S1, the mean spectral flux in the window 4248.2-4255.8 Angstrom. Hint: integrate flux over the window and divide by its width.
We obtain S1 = 6.87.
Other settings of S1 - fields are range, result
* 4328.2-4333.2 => 10.4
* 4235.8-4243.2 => 8.14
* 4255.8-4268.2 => 8.23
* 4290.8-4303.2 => 6.73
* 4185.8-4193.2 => 7.79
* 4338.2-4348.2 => 9.13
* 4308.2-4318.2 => 7.59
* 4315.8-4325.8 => 9.32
